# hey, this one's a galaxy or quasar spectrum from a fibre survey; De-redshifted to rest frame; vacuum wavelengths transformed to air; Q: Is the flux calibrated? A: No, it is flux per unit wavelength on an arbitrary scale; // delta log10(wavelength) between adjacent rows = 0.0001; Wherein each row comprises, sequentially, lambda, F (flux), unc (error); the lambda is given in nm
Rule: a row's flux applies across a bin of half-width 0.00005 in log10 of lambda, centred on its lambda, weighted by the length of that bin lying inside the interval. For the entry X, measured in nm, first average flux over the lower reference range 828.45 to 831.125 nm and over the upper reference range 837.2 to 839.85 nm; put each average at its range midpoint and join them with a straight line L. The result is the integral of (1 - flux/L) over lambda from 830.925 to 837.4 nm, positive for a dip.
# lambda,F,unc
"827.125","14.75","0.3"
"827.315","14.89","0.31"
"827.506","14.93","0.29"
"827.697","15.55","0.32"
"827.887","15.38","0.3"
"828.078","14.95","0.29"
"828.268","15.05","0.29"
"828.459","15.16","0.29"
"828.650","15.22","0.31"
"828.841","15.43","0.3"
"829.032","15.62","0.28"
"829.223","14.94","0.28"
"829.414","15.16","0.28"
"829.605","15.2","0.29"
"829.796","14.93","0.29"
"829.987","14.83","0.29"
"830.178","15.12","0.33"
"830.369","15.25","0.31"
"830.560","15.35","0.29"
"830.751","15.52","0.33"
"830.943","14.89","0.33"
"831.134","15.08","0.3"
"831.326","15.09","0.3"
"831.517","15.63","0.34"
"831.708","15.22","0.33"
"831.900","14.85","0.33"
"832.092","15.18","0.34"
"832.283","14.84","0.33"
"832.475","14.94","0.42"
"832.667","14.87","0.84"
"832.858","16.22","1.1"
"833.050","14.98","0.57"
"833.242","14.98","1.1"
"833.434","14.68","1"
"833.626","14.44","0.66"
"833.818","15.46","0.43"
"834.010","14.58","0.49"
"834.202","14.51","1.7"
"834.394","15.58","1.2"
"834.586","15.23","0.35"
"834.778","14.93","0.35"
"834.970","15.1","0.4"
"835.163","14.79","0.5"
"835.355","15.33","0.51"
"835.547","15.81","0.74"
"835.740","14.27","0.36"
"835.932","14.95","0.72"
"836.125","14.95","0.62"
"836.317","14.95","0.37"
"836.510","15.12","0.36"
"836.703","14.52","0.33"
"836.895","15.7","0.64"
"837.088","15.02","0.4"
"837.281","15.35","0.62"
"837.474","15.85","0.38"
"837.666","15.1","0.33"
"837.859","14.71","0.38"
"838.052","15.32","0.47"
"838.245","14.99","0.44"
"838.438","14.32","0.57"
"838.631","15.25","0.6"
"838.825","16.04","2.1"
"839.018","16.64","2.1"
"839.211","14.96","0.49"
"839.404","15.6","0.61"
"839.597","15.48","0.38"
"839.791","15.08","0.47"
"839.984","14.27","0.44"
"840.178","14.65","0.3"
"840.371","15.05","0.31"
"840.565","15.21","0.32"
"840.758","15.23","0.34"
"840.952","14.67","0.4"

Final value 0.08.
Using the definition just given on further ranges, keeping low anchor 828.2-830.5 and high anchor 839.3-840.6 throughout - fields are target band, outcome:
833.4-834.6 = 0.02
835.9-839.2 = -0.03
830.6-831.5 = 0.00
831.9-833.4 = 0.00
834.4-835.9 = 0.00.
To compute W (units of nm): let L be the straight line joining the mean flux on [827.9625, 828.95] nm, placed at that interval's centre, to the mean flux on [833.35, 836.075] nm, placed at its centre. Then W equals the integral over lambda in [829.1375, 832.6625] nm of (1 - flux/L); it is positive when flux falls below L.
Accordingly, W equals 0.00 nm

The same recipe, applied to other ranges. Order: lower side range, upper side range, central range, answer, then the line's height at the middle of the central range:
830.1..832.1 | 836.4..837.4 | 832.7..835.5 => 0.02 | 15.2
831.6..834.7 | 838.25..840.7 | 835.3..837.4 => 0.00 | 15.1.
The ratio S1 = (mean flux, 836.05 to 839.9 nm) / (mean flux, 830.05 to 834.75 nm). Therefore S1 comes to 1.0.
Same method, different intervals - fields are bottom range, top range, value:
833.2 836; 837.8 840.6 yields 1.01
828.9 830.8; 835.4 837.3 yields 0.99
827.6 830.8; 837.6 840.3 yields 1.00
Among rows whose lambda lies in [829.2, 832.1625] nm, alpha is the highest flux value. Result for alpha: 15.63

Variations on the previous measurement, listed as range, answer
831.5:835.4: 16.22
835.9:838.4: 15.85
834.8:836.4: 15.81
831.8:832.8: 15.18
